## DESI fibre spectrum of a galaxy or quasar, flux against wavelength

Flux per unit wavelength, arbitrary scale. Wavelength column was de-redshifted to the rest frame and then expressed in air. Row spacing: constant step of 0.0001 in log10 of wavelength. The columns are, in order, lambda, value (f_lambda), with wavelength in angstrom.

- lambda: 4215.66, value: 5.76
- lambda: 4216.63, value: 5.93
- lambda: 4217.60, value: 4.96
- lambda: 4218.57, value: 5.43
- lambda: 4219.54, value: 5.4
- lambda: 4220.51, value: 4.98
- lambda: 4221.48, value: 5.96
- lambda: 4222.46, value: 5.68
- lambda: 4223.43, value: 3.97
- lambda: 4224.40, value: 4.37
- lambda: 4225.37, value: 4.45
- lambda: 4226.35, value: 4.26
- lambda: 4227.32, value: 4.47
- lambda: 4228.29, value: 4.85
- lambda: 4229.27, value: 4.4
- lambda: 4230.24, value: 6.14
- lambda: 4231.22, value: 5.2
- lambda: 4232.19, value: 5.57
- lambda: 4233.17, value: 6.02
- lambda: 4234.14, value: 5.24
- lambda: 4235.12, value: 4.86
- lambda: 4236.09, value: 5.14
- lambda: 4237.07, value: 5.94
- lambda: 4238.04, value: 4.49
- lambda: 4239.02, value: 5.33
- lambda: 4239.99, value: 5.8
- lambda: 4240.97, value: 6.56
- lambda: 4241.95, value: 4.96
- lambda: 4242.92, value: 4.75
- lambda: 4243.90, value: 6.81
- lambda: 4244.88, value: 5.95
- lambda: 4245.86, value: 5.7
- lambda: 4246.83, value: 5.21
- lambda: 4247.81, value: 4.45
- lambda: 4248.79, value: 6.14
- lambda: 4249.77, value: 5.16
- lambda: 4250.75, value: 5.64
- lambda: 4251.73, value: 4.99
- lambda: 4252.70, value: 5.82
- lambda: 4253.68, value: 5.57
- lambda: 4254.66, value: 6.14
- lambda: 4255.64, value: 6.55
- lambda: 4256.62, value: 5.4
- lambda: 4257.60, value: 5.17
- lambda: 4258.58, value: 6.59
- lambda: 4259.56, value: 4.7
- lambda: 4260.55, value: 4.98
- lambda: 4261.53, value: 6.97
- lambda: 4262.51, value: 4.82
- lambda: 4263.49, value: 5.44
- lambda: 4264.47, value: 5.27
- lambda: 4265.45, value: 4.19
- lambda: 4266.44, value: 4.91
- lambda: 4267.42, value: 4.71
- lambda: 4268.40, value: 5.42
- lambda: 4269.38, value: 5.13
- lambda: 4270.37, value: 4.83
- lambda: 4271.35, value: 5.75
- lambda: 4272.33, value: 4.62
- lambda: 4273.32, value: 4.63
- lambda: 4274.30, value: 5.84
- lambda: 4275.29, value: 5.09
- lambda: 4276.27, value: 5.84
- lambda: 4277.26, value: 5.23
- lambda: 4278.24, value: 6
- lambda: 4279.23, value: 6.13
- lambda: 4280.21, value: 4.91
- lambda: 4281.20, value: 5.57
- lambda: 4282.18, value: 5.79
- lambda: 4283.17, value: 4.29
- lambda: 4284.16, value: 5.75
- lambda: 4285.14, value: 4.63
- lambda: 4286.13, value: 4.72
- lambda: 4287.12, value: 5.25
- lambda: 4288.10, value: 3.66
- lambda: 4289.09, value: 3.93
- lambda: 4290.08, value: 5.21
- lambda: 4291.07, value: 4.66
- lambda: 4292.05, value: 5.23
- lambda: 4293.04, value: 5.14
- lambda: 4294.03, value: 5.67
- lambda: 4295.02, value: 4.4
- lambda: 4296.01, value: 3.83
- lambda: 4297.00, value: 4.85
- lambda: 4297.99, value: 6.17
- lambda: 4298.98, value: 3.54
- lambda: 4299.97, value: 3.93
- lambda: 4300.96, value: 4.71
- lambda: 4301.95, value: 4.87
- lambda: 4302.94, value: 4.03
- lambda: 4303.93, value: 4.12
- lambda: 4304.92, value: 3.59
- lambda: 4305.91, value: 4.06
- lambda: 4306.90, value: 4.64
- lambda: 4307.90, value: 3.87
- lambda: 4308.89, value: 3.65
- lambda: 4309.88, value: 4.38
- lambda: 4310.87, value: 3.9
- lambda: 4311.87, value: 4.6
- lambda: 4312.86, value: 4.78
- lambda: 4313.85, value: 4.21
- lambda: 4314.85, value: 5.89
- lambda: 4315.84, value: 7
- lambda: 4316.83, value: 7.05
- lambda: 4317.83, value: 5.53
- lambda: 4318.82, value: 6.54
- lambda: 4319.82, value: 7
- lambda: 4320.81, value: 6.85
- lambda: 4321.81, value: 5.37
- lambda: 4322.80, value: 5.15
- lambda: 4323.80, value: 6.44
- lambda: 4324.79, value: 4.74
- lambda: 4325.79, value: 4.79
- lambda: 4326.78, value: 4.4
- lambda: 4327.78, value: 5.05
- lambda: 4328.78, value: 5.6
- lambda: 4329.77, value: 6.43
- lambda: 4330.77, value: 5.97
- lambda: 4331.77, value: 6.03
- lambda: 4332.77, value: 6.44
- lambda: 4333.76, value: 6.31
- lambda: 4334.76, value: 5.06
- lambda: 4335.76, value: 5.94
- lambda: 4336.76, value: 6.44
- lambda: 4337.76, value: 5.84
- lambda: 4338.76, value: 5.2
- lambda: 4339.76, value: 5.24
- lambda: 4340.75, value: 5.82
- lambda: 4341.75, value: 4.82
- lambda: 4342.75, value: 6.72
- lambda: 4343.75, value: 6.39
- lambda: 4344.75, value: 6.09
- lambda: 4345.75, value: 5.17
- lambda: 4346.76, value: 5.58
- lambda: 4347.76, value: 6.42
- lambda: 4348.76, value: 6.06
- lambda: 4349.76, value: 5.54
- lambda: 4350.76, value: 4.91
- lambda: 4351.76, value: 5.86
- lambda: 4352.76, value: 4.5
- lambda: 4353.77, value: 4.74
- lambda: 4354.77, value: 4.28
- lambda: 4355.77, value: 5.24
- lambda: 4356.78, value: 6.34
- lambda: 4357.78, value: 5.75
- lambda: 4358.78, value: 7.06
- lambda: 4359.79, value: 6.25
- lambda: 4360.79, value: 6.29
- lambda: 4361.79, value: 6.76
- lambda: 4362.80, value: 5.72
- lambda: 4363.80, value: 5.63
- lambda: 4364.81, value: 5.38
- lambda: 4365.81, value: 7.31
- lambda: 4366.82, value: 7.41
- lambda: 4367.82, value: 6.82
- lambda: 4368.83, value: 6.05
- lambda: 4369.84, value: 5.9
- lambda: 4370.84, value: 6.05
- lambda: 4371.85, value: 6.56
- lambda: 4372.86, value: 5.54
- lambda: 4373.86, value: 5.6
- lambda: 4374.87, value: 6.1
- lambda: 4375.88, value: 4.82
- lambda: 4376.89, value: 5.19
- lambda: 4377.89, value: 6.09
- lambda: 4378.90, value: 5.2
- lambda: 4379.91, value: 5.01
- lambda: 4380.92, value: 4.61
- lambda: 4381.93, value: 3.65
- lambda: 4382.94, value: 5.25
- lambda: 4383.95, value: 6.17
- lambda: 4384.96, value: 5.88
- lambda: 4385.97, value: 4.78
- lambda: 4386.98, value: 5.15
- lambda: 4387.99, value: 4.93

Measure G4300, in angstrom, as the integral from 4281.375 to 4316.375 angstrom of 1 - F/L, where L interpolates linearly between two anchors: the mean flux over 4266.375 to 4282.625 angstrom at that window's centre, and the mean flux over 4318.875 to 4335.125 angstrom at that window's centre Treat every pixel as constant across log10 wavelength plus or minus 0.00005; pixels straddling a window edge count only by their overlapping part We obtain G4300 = 5.4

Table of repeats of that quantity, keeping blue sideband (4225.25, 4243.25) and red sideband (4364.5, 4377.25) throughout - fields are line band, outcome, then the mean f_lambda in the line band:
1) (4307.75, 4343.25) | 1.5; 5.55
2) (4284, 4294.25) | 1.3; 4.85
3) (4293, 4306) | 2.6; 4.48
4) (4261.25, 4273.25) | 0.6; 5.12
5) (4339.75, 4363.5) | 0.8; 5.74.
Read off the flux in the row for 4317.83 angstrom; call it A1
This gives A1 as 5.53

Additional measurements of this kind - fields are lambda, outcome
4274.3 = 5.84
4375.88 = 4.82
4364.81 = 5.38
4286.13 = 4.72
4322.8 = 5.15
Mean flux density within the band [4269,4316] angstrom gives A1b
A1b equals 4.83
